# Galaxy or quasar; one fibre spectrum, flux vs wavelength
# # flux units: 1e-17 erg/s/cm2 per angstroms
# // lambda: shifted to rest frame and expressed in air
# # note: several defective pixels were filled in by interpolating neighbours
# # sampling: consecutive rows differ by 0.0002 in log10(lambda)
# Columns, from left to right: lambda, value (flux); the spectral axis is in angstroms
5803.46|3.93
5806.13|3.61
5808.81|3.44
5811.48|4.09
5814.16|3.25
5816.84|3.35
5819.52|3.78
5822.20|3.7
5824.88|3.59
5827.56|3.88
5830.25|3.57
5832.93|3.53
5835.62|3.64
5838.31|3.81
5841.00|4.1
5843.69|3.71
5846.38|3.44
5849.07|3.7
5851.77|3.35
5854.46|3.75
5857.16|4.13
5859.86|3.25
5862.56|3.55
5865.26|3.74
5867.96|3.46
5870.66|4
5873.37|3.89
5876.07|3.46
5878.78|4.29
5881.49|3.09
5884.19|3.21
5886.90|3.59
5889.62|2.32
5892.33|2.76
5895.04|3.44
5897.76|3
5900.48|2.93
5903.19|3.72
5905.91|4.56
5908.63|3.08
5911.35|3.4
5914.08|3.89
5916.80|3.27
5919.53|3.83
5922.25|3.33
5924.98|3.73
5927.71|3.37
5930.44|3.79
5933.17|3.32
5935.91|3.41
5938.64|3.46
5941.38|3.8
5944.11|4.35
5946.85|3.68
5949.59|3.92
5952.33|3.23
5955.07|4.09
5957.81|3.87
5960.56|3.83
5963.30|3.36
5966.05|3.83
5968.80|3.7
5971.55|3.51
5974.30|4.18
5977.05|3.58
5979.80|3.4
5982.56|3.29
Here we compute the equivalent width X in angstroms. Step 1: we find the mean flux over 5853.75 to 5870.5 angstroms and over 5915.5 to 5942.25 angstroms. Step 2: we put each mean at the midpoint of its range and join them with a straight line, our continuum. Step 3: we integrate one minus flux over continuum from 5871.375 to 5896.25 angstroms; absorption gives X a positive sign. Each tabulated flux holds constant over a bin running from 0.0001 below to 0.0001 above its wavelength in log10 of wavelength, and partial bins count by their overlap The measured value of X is 1.8 angstroms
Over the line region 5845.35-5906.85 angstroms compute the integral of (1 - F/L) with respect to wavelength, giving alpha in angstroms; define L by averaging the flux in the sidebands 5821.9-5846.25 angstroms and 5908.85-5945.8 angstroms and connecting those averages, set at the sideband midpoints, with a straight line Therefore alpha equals 2.7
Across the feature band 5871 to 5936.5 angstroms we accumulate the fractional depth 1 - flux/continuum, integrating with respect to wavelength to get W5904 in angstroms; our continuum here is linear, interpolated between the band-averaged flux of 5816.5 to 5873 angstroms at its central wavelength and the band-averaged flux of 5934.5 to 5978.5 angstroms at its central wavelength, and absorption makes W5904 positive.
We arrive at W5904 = 4.5 angstroms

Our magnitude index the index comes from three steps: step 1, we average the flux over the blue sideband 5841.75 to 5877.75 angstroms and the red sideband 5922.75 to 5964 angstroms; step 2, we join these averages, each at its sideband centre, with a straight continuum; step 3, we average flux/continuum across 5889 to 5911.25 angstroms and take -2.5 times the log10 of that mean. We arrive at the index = 0.13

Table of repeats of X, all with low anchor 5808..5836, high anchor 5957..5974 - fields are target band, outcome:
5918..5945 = 0.5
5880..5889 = 1.1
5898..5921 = 0.7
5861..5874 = -0.2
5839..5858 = -0.5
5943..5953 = -0.3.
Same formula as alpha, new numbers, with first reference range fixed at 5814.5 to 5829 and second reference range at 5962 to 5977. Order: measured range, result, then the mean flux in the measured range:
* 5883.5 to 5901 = 3.0 angstroms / 3.03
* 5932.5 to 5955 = 0.1 angstroms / 3.68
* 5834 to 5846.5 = -0.4 angstroms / 3.76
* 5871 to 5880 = -0.6 angstroms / 3.89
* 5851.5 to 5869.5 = 0.1 angstroms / 3.62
